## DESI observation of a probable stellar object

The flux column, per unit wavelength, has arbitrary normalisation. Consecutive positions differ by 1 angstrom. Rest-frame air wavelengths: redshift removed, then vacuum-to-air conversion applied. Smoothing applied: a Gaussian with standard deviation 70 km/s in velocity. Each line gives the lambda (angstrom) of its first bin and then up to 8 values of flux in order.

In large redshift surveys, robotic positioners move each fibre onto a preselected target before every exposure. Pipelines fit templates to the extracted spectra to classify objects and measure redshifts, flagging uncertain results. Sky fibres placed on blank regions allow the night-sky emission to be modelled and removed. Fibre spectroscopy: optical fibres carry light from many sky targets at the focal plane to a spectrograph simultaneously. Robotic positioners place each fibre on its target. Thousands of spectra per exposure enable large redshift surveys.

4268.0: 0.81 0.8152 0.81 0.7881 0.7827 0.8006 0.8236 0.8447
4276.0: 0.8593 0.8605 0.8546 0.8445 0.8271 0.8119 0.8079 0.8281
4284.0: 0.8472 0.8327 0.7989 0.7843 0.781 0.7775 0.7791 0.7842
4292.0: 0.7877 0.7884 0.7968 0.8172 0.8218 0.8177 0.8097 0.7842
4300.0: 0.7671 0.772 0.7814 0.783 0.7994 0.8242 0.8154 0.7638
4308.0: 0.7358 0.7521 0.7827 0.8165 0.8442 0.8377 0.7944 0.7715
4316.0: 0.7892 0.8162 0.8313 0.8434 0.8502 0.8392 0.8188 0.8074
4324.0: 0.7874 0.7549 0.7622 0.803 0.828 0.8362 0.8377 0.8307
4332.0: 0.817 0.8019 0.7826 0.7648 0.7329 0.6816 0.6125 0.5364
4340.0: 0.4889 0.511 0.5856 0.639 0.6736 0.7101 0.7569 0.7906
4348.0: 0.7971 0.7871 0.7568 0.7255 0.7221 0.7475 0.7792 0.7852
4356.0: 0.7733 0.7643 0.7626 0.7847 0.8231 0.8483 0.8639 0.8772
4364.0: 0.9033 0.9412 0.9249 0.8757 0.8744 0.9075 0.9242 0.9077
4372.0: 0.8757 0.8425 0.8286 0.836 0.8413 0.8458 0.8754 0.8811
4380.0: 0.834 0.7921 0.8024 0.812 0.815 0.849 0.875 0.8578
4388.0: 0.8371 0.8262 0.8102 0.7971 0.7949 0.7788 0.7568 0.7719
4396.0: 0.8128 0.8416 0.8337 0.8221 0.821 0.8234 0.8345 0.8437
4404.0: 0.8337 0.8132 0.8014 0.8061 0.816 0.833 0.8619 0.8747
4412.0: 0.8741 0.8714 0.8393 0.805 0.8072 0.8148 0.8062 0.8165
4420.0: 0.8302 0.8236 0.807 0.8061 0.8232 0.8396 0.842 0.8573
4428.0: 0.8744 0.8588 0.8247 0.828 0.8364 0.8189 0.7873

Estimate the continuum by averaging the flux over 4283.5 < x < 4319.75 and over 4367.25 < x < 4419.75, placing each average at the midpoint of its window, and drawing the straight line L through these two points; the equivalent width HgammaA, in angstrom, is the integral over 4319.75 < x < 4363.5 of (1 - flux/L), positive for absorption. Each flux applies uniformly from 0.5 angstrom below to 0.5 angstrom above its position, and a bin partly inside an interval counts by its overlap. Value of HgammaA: 3.2 angstrom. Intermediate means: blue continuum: 0.798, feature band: 0.755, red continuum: 0.834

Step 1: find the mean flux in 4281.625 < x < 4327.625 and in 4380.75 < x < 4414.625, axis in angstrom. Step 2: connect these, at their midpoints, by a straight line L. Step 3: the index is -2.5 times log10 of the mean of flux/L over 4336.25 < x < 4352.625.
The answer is 0.199 mag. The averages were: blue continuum 0.8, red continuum 0.825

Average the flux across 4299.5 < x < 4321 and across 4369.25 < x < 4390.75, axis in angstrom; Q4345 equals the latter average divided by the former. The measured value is 1.06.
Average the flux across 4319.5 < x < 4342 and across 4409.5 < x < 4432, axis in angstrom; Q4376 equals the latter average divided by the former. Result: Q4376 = 1.1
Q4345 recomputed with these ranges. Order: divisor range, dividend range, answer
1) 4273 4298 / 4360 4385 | 1.06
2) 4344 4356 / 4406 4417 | 1.10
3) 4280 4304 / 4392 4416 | 1.03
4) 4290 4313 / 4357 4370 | 1.09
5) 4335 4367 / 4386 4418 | 1.10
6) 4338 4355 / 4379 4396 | 1.18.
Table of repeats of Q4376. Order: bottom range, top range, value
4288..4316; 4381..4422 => 1.04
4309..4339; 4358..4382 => 1.09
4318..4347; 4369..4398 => 1.13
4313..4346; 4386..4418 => 1.10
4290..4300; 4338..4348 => 0.80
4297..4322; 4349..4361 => 0.96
